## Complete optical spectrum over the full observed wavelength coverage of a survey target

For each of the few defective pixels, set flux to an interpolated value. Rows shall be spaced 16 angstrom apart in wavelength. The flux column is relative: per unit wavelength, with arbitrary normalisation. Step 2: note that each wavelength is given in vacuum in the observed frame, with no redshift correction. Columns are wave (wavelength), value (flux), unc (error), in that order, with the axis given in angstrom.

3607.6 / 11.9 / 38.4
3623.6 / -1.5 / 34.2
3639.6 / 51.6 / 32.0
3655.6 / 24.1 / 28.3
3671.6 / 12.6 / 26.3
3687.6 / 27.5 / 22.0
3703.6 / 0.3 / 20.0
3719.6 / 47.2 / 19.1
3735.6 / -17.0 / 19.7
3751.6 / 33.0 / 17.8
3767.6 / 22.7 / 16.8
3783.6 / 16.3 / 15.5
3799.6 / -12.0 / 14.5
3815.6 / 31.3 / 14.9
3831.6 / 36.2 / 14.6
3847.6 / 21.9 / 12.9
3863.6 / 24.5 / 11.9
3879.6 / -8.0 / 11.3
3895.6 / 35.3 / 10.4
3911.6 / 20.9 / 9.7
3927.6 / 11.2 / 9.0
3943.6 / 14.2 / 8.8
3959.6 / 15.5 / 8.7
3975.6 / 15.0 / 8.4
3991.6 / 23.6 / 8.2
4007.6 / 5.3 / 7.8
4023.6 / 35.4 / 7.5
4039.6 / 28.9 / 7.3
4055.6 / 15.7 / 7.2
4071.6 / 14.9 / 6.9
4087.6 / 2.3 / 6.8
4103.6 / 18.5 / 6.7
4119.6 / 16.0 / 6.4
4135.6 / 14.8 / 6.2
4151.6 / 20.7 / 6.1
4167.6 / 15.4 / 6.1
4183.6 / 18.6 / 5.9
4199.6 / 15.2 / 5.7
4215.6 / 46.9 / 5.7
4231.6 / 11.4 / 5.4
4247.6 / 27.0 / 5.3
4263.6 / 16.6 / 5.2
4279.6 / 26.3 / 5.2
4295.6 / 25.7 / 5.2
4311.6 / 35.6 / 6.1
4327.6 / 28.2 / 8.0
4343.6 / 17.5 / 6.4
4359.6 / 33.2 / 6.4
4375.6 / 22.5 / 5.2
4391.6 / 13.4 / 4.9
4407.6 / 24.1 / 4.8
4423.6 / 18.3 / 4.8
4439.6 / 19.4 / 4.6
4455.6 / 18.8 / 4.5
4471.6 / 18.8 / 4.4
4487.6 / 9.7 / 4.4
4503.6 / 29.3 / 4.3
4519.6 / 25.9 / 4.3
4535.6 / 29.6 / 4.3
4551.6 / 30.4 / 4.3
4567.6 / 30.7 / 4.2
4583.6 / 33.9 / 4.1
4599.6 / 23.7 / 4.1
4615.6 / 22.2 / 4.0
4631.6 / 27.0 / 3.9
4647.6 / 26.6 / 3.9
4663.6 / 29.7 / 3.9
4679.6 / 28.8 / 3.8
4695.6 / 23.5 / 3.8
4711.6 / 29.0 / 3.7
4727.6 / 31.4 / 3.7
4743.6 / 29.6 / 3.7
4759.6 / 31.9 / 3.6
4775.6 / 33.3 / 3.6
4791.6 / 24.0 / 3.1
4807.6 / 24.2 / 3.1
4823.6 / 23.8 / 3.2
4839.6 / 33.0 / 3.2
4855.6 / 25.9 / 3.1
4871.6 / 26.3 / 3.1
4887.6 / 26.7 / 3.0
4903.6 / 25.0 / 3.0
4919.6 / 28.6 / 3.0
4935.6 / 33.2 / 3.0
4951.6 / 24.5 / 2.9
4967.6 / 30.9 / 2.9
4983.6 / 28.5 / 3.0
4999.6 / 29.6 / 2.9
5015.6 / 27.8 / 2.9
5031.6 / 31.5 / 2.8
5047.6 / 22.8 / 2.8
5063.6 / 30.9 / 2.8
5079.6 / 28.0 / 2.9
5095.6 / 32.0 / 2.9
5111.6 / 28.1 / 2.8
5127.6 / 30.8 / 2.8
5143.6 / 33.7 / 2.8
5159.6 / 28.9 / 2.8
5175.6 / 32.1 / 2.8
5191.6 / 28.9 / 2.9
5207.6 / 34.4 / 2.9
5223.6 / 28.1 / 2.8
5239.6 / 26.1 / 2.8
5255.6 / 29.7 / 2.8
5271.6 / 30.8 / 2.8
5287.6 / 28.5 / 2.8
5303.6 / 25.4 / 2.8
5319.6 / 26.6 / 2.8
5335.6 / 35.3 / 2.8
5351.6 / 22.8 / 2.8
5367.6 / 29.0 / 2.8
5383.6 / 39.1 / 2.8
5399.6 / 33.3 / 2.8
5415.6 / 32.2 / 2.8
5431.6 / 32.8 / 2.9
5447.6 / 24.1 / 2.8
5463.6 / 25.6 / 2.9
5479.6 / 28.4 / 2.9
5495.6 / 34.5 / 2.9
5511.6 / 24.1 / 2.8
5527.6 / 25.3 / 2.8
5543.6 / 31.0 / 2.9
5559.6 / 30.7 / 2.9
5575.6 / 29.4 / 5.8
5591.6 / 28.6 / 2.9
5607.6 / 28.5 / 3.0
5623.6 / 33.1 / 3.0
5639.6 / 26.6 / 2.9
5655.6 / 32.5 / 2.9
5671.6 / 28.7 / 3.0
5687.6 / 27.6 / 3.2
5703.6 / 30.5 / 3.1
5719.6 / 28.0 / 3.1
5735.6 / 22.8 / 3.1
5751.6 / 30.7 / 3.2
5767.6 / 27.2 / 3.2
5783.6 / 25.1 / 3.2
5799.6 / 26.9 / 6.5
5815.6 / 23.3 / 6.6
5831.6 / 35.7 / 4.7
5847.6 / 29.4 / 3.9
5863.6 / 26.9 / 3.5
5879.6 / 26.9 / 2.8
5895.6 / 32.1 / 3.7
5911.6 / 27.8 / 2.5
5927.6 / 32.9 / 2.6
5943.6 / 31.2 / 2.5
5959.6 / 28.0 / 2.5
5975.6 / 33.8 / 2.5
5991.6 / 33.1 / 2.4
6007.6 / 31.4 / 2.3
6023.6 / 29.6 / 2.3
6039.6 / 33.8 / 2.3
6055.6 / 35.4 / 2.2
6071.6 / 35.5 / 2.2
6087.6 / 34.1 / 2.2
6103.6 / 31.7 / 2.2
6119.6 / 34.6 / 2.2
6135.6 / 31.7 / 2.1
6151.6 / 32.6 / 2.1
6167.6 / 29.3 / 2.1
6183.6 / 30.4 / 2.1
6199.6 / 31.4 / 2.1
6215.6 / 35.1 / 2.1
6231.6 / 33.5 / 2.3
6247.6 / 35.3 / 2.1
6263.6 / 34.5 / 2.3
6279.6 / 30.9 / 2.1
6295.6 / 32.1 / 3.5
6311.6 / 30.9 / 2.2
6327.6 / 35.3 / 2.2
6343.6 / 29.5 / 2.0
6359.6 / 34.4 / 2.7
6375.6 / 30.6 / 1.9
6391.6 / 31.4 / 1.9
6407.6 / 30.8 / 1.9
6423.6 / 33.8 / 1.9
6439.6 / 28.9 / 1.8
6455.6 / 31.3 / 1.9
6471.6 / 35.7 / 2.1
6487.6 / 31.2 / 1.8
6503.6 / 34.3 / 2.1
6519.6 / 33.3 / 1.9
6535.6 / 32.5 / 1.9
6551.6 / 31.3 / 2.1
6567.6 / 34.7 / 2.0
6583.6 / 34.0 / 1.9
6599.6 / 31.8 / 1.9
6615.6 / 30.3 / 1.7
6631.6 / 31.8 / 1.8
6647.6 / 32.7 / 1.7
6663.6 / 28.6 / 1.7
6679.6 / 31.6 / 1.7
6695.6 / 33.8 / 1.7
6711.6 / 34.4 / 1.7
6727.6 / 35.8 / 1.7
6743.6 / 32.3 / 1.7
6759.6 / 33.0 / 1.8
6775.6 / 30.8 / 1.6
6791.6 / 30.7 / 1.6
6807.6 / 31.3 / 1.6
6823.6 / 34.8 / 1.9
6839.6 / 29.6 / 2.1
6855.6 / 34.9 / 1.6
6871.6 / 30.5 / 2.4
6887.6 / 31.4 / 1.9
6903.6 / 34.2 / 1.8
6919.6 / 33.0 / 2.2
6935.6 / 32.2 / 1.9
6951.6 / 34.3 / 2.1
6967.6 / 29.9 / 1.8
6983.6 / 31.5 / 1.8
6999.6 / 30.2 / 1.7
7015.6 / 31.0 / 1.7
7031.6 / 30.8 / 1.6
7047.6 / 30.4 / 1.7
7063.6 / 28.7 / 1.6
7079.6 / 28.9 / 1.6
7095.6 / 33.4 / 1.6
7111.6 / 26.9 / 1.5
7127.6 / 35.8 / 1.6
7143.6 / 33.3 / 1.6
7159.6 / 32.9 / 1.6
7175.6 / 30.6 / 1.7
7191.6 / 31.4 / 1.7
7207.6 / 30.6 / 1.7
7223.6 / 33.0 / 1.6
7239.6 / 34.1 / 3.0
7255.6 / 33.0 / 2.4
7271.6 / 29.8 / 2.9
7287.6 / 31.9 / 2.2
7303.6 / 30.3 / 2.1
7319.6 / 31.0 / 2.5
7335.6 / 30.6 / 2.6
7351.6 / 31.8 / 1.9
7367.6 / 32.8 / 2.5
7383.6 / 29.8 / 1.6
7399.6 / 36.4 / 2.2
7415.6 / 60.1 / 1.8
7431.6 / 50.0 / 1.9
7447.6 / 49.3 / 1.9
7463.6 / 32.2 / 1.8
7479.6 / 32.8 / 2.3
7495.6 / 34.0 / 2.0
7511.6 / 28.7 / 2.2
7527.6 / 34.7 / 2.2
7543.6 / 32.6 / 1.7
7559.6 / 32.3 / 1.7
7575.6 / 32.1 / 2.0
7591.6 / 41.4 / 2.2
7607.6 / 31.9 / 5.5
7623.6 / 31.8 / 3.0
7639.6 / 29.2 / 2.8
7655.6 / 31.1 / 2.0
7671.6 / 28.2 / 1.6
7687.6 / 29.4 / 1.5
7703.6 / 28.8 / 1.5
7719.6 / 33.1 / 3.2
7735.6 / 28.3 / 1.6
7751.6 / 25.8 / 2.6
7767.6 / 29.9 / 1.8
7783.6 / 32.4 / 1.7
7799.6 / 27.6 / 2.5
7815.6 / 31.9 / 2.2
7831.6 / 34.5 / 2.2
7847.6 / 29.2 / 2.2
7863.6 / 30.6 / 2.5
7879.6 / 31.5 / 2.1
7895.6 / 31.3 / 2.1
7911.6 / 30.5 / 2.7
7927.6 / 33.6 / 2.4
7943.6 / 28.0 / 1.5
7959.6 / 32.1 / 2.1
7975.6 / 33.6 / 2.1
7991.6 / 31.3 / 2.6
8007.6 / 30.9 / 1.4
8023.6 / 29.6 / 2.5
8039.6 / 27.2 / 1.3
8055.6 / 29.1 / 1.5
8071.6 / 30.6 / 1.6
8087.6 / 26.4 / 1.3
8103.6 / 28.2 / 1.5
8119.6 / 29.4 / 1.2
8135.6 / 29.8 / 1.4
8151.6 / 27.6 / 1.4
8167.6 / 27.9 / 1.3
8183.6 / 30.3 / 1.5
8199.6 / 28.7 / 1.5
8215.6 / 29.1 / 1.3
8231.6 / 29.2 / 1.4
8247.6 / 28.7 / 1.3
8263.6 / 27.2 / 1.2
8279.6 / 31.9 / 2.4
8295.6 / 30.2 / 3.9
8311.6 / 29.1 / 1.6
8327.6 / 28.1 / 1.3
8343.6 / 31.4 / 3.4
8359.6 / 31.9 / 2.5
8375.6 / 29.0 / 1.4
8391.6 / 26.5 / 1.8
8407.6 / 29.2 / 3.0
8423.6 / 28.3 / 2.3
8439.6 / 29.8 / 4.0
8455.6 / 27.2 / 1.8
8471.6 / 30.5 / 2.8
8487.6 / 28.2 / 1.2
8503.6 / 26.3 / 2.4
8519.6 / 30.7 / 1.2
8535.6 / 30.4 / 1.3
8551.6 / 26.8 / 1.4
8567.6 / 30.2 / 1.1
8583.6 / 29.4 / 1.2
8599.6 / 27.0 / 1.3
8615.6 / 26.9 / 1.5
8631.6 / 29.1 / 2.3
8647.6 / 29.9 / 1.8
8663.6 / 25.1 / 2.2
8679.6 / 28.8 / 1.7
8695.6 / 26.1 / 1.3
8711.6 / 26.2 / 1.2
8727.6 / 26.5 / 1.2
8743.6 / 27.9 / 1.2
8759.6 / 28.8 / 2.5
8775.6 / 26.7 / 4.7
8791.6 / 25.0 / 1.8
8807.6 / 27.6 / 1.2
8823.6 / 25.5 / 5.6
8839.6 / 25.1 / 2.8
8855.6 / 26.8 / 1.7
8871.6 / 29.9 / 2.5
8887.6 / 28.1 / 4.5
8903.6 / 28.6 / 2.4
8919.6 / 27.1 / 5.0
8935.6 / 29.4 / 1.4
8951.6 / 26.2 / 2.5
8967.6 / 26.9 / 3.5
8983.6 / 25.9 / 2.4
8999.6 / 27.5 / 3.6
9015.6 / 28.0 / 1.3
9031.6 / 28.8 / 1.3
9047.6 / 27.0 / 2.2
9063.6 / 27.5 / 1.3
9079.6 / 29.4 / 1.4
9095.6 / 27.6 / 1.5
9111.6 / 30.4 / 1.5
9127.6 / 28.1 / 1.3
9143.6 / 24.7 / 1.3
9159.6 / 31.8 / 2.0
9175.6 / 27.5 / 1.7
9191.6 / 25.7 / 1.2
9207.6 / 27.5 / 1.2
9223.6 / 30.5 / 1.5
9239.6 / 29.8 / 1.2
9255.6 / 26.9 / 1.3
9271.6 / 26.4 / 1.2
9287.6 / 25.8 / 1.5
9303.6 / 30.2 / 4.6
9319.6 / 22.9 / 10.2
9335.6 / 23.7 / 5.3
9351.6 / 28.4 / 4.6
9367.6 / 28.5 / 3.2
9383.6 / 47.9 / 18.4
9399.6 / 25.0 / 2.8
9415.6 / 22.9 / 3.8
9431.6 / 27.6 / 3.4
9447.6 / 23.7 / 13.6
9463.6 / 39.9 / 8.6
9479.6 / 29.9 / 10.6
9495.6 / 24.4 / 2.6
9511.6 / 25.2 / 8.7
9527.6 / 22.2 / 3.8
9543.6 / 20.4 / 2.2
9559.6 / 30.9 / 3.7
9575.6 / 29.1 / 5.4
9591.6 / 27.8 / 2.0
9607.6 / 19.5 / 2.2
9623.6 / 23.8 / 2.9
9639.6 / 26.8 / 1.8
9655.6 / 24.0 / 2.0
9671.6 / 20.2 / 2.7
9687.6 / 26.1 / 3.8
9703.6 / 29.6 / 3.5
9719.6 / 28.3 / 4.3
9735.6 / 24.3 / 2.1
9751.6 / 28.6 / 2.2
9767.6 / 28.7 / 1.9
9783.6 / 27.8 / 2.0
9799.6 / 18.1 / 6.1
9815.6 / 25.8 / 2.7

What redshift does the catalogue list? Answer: 0.13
